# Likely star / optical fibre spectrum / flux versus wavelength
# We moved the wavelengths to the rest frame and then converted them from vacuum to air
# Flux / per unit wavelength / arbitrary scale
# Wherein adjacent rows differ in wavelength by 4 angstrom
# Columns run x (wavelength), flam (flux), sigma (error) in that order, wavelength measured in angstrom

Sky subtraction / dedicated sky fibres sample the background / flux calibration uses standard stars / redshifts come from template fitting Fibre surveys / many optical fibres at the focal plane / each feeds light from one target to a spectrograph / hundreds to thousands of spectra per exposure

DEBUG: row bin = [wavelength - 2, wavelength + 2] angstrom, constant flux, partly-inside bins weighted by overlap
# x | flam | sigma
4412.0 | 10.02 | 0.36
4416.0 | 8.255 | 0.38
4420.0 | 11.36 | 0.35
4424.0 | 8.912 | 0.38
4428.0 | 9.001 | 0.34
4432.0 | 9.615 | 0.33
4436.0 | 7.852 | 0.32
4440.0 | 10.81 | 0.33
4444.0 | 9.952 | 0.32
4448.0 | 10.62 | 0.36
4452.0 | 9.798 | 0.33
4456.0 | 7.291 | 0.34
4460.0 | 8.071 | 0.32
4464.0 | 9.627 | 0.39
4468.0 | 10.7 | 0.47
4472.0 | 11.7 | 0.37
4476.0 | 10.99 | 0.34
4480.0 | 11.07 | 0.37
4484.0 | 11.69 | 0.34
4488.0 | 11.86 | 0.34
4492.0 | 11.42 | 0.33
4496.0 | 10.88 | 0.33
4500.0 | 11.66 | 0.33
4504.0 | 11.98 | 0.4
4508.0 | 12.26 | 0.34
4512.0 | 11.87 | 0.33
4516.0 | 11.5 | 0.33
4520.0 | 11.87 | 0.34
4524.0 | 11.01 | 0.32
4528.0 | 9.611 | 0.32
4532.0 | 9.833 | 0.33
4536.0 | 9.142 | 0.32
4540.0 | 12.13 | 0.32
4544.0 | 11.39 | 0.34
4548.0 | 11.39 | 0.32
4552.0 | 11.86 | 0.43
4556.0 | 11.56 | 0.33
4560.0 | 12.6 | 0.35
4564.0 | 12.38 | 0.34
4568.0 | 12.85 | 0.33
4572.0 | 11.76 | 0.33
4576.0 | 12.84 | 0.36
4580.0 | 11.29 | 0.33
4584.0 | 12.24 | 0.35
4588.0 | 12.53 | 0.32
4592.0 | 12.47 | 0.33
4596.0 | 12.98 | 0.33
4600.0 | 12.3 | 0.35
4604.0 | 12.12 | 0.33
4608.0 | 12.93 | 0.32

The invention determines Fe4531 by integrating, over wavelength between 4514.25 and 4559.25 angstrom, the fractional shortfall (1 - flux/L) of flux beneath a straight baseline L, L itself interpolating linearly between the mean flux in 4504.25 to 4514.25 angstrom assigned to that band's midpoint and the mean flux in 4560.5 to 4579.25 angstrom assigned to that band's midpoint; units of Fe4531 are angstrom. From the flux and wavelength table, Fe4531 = 4.2 angstrom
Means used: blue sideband 12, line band 11.1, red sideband 12.4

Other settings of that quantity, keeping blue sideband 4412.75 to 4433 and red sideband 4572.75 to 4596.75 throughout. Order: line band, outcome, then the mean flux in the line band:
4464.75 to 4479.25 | -0.9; 11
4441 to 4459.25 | 1.0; 9.4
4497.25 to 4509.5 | -1.1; 11.9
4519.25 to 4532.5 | 0.9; 10.5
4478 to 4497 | -1.4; 11.4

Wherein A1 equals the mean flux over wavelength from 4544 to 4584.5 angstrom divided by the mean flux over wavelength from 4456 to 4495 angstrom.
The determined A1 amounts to 1.13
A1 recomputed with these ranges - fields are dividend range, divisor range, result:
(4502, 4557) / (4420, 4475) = 1.17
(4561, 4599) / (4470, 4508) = 1.07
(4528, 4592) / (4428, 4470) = 1.24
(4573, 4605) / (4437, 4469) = 1.30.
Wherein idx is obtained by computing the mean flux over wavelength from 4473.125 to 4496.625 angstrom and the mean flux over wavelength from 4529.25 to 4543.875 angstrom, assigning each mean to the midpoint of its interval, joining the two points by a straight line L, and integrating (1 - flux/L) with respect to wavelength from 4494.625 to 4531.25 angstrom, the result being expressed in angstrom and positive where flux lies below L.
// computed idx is -1.6 angstrom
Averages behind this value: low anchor 11.4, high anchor 10.5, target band 11.4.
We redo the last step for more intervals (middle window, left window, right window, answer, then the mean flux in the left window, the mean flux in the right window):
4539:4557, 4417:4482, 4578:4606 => -0.2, 9.81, 12.3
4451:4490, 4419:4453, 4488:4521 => 1.6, 9.72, 11.7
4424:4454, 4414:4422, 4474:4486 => 2.0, 9.81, 11.2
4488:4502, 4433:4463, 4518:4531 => -1.7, 9.23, 10.8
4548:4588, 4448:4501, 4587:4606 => -0.4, 10.5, 12.5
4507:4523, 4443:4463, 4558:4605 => -1.7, 9.13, 12.4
